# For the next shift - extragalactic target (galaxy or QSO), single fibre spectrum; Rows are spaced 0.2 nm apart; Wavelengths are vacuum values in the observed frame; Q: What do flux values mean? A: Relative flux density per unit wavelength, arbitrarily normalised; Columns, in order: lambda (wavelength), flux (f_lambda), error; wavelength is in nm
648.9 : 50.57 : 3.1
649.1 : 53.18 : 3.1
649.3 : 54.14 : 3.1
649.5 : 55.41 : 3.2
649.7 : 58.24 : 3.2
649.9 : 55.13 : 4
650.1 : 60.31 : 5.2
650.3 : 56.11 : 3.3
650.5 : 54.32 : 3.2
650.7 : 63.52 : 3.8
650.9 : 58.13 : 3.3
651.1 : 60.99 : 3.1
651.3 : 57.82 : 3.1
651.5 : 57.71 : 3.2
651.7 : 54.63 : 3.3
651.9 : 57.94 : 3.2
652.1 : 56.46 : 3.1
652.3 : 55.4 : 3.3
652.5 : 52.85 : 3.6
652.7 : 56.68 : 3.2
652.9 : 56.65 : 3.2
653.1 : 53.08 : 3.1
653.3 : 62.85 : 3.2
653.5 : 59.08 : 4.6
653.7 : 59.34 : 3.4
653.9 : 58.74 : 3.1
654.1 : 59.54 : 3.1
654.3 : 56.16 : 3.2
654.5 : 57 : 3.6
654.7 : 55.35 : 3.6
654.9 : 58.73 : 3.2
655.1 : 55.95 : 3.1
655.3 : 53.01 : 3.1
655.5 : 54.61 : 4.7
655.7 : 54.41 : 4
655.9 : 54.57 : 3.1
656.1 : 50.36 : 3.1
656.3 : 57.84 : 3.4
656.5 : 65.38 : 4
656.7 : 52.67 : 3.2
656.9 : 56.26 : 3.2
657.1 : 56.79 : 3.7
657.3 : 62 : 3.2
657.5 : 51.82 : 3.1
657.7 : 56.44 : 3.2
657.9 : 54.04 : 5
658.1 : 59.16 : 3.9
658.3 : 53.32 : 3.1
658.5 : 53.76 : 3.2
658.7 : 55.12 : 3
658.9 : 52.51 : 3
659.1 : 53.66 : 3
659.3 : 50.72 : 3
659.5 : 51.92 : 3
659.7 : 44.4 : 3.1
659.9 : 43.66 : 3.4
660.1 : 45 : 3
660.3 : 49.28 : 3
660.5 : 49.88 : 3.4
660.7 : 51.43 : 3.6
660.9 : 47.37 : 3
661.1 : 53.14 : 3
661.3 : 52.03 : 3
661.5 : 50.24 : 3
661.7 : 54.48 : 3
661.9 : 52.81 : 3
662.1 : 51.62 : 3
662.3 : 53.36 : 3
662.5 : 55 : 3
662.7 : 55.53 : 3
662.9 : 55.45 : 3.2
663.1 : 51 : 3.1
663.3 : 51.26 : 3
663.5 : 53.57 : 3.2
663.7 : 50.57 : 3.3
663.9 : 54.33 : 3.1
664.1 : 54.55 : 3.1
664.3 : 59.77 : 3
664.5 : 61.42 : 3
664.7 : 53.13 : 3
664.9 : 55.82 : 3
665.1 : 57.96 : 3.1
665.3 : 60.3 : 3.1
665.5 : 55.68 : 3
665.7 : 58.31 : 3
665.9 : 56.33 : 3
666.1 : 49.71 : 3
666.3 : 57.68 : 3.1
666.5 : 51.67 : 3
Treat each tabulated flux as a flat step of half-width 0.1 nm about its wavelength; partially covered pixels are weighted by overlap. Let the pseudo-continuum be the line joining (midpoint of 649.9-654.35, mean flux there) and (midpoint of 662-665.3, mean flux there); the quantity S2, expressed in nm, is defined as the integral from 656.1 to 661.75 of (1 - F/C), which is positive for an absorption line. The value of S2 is 0.31 nm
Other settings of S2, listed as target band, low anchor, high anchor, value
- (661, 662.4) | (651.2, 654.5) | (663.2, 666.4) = 0.09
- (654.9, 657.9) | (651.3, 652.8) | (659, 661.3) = -0.20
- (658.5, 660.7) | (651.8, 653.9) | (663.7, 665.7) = 0.27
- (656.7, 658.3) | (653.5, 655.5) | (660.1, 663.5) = -0.04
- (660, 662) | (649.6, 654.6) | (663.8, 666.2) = 0.22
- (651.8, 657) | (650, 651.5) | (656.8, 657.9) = 0.08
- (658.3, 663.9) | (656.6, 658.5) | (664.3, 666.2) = 0.46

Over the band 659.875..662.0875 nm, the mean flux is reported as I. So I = 50.2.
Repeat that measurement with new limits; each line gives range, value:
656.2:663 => 53.2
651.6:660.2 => 55.1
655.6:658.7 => 55.9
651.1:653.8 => 57.1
